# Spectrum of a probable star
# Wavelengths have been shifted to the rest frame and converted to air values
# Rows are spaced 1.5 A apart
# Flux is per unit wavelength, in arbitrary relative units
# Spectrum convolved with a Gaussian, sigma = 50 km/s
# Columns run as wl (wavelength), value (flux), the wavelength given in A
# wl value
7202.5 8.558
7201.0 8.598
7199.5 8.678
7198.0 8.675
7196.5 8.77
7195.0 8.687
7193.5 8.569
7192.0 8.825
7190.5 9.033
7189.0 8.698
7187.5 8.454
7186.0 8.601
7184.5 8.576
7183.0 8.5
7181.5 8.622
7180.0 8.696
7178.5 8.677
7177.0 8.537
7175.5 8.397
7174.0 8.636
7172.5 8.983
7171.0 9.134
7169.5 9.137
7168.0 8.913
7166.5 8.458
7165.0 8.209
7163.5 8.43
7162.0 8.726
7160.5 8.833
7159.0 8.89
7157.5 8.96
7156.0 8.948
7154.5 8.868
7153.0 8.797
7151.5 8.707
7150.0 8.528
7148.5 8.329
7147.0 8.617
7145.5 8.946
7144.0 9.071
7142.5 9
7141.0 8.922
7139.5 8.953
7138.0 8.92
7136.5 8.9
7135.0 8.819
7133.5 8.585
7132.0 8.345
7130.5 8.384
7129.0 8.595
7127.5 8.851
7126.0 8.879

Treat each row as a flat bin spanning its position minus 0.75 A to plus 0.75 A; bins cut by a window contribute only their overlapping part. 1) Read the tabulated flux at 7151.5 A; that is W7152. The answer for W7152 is 8.707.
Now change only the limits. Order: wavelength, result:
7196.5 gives 8.77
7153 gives 8.797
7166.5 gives 8.458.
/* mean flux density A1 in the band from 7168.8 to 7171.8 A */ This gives 9.13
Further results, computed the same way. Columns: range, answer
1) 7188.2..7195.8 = 8.76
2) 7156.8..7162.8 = 8.85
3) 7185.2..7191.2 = 8.69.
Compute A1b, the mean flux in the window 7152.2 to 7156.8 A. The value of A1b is 8.87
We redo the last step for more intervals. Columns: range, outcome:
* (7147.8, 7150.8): 8.43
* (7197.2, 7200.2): 8.68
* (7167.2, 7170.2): 9.01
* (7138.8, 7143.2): 8.96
